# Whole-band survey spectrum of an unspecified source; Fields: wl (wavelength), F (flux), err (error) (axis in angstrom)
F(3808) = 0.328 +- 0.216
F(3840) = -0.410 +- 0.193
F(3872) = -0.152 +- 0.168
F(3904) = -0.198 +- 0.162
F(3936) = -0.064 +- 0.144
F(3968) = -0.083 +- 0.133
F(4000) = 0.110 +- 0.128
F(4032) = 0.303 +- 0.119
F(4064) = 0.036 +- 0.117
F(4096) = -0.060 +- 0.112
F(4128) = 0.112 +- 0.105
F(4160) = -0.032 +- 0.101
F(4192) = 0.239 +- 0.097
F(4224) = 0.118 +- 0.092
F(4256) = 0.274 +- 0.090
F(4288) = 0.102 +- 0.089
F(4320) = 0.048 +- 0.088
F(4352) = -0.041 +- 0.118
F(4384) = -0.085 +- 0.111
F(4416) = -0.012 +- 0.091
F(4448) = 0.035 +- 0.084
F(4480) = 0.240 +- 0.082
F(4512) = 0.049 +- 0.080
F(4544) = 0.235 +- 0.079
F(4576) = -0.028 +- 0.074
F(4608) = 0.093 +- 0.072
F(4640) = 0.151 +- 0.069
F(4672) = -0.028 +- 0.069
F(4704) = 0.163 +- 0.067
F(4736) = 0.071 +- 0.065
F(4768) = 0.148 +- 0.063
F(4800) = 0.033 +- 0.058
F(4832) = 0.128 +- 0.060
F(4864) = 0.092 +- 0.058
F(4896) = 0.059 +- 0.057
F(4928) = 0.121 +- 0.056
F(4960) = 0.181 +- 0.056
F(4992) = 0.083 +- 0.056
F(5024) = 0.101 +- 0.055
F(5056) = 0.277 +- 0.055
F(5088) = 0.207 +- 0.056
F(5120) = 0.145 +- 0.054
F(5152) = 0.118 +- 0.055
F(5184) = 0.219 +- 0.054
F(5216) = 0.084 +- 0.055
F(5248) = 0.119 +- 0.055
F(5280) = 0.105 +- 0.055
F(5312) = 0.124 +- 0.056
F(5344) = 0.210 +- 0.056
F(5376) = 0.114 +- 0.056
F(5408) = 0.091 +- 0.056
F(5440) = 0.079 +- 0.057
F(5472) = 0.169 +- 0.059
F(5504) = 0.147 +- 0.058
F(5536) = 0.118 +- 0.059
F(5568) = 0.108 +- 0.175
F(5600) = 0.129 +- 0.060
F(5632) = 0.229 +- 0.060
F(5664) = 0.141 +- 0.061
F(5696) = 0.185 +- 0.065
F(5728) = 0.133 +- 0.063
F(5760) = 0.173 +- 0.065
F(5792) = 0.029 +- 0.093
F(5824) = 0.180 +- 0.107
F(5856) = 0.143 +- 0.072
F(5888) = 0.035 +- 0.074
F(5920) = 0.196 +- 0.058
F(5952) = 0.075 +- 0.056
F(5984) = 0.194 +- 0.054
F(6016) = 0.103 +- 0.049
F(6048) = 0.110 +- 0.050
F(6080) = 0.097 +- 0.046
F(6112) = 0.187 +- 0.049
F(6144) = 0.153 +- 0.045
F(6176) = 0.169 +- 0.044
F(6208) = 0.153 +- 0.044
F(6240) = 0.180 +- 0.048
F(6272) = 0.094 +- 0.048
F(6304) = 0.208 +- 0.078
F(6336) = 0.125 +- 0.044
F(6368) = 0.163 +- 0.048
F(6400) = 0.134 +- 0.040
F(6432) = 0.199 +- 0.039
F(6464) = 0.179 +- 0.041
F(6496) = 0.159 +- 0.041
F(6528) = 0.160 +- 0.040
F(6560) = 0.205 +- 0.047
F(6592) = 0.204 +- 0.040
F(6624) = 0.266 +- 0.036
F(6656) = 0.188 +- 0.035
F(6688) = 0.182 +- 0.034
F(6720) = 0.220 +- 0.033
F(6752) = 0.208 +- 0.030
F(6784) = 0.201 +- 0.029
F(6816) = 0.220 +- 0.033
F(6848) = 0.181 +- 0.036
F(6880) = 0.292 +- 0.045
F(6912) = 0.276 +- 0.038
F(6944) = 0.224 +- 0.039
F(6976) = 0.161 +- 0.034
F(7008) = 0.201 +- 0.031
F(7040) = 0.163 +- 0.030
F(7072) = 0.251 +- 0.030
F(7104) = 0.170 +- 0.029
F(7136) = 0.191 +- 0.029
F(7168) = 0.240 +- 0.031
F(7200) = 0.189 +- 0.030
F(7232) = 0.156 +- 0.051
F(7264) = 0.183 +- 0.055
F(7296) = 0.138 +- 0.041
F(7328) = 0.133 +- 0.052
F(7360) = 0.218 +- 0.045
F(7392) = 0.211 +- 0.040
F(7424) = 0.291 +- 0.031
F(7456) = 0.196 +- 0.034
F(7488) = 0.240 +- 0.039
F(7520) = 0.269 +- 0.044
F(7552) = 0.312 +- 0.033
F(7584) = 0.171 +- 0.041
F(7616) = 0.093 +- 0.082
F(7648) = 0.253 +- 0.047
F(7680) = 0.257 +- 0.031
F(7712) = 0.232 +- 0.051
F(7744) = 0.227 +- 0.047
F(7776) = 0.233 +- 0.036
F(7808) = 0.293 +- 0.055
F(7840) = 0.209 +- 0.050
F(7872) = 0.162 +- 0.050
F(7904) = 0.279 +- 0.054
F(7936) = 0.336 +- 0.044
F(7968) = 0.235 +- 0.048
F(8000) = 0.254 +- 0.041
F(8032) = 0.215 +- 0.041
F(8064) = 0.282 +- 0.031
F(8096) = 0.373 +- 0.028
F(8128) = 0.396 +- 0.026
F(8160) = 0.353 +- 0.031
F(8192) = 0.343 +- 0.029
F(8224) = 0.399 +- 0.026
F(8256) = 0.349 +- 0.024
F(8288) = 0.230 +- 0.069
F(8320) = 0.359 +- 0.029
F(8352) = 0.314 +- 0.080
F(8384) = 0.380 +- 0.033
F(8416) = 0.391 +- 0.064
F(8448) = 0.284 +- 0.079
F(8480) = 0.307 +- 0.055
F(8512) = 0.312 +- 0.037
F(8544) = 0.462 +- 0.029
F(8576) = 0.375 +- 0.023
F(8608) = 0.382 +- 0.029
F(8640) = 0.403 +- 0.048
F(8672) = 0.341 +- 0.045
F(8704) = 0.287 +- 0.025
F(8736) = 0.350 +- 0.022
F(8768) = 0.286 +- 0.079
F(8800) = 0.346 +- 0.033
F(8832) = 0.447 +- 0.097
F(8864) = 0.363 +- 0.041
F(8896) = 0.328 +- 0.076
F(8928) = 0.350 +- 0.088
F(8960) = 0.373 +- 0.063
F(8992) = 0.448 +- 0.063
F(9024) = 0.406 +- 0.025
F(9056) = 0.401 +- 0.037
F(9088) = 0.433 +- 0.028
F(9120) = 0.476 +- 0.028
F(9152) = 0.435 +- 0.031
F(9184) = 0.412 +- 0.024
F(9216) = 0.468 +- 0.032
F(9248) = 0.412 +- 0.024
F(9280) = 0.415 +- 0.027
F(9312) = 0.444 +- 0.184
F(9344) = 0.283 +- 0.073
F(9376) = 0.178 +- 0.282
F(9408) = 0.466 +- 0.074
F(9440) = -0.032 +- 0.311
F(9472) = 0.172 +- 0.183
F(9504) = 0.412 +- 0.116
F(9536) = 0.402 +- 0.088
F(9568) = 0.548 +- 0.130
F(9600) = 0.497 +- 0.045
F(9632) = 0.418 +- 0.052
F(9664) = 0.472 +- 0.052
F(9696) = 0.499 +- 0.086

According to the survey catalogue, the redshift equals 1.02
